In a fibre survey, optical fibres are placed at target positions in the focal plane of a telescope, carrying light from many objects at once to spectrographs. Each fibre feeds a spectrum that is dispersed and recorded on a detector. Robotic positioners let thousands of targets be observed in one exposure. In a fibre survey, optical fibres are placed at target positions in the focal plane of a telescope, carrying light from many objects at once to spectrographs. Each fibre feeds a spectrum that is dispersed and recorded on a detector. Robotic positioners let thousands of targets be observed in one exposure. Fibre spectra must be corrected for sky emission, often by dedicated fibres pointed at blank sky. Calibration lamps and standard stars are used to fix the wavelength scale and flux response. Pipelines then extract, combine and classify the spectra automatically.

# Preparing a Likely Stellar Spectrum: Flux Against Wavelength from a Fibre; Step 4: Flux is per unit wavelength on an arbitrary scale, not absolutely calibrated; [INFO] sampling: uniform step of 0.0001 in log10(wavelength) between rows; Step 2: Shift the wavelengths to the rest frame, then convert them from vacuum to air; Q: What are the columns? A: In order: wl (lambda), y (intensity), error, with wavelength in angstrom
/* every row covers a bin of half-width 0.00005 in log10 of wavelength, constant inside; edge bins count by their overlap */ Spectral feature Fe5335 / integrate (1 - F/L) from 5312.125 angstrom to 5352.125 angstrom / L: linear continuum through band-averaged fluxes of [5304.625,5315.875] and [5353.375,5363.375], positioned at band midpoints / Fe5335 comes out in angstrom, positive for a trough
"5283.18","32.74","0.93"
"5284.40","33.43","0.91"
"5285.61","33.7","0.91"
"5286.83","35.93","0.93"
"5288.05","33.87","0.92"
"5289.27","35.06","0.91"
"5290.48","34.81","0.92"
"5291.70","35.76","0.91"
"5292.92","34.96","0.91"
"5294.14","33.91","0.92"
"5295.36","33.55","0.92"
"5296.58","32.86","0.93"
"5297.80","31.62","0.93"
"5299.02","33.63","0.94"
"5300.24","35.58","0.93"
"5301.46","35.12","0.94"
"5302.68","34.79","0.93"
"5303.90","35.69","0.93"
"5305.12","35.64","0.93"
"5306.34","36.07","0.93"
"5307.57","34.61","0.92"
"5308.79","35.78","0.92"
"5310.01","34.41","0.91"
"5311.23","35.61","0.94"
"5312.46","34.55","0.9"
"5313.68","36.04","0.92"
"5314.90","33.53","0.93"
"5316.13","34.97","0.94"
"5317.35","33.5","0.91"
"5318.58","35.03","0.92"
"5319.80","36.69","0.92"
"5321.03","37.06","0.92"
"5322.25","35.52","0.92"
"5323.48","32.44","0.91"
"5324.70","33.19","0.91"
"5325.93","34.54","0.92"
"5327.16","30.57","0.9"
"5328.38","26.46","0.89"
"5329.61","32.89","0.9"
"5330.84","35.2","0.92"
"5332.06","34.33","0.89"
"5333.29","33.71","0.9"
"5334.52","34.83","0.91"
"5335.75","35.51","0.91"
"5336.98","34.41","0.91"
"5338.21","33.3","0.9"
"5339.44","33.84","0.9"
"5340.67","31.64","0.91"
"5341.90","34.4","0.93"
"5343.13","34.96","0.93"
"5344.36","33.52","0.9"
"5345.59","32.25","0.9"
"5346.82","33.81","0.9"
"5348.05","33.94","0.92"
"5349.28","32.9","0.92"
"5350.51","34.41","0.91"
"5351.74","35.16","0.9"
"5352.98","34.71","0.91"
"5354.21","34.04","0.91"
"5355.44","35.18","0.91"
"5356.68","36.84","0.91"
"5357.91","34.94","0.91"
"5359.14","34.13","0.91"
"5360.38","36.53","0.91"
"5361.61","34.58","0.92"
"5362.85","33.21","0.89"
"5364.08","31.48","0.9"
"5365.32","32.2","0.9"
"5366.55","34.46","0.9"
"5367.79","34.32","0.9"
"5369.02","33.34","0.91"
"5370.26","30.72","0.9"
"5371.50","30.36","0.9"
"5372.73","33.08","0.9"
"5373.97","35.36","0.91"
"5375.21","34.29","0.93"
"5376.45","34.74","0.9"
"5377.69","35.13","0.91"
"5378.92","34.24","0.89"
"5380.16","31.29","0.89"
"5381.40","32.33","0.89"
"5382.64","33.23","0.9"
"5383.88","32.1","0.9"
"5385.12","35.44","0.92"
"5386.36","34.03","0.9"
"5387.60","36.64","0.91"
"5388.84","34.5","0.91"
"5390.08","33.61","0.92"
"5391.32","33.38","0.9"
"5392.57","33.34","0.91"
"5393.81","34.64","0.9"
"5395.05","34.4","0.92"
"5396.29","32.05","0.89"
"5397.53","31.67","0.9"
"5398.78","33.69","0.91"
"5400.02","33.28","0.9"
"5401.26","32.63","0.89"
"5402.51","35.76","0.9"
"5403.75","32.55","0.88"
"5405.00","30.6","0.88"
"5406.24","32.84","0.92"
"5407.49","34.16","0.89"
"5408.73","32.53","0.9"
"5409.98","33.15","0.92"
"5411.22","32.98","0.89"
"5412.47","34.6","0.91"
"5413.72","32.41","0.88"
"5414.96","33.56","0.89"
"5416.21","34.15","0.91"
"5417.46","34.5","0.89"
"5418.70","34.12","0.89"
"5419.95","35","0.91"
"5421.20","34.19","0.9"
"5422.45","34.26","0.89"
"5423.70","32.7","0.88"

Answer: 1.3 angstrom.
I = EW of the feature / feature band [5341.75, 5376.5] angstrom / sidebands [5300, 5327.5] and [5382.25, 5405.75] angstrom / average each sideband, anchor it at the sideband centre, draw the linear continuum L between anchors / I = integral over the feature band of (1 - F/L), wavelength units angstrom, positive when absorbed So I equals 0.2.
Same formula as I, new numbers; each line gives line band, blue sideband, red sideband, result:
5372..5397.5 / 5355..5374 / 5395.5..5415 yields -0.3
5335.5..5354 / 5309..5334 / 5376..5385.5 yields 0.0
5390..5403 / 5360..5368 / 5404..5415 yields -0.1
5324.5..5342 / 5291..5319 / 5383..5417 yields 0.6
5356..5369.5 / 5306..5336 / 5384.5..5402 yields -0.1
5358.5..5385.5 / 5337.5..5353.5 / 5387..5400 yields 0.2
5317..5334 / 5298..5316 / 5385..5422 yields 0.5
